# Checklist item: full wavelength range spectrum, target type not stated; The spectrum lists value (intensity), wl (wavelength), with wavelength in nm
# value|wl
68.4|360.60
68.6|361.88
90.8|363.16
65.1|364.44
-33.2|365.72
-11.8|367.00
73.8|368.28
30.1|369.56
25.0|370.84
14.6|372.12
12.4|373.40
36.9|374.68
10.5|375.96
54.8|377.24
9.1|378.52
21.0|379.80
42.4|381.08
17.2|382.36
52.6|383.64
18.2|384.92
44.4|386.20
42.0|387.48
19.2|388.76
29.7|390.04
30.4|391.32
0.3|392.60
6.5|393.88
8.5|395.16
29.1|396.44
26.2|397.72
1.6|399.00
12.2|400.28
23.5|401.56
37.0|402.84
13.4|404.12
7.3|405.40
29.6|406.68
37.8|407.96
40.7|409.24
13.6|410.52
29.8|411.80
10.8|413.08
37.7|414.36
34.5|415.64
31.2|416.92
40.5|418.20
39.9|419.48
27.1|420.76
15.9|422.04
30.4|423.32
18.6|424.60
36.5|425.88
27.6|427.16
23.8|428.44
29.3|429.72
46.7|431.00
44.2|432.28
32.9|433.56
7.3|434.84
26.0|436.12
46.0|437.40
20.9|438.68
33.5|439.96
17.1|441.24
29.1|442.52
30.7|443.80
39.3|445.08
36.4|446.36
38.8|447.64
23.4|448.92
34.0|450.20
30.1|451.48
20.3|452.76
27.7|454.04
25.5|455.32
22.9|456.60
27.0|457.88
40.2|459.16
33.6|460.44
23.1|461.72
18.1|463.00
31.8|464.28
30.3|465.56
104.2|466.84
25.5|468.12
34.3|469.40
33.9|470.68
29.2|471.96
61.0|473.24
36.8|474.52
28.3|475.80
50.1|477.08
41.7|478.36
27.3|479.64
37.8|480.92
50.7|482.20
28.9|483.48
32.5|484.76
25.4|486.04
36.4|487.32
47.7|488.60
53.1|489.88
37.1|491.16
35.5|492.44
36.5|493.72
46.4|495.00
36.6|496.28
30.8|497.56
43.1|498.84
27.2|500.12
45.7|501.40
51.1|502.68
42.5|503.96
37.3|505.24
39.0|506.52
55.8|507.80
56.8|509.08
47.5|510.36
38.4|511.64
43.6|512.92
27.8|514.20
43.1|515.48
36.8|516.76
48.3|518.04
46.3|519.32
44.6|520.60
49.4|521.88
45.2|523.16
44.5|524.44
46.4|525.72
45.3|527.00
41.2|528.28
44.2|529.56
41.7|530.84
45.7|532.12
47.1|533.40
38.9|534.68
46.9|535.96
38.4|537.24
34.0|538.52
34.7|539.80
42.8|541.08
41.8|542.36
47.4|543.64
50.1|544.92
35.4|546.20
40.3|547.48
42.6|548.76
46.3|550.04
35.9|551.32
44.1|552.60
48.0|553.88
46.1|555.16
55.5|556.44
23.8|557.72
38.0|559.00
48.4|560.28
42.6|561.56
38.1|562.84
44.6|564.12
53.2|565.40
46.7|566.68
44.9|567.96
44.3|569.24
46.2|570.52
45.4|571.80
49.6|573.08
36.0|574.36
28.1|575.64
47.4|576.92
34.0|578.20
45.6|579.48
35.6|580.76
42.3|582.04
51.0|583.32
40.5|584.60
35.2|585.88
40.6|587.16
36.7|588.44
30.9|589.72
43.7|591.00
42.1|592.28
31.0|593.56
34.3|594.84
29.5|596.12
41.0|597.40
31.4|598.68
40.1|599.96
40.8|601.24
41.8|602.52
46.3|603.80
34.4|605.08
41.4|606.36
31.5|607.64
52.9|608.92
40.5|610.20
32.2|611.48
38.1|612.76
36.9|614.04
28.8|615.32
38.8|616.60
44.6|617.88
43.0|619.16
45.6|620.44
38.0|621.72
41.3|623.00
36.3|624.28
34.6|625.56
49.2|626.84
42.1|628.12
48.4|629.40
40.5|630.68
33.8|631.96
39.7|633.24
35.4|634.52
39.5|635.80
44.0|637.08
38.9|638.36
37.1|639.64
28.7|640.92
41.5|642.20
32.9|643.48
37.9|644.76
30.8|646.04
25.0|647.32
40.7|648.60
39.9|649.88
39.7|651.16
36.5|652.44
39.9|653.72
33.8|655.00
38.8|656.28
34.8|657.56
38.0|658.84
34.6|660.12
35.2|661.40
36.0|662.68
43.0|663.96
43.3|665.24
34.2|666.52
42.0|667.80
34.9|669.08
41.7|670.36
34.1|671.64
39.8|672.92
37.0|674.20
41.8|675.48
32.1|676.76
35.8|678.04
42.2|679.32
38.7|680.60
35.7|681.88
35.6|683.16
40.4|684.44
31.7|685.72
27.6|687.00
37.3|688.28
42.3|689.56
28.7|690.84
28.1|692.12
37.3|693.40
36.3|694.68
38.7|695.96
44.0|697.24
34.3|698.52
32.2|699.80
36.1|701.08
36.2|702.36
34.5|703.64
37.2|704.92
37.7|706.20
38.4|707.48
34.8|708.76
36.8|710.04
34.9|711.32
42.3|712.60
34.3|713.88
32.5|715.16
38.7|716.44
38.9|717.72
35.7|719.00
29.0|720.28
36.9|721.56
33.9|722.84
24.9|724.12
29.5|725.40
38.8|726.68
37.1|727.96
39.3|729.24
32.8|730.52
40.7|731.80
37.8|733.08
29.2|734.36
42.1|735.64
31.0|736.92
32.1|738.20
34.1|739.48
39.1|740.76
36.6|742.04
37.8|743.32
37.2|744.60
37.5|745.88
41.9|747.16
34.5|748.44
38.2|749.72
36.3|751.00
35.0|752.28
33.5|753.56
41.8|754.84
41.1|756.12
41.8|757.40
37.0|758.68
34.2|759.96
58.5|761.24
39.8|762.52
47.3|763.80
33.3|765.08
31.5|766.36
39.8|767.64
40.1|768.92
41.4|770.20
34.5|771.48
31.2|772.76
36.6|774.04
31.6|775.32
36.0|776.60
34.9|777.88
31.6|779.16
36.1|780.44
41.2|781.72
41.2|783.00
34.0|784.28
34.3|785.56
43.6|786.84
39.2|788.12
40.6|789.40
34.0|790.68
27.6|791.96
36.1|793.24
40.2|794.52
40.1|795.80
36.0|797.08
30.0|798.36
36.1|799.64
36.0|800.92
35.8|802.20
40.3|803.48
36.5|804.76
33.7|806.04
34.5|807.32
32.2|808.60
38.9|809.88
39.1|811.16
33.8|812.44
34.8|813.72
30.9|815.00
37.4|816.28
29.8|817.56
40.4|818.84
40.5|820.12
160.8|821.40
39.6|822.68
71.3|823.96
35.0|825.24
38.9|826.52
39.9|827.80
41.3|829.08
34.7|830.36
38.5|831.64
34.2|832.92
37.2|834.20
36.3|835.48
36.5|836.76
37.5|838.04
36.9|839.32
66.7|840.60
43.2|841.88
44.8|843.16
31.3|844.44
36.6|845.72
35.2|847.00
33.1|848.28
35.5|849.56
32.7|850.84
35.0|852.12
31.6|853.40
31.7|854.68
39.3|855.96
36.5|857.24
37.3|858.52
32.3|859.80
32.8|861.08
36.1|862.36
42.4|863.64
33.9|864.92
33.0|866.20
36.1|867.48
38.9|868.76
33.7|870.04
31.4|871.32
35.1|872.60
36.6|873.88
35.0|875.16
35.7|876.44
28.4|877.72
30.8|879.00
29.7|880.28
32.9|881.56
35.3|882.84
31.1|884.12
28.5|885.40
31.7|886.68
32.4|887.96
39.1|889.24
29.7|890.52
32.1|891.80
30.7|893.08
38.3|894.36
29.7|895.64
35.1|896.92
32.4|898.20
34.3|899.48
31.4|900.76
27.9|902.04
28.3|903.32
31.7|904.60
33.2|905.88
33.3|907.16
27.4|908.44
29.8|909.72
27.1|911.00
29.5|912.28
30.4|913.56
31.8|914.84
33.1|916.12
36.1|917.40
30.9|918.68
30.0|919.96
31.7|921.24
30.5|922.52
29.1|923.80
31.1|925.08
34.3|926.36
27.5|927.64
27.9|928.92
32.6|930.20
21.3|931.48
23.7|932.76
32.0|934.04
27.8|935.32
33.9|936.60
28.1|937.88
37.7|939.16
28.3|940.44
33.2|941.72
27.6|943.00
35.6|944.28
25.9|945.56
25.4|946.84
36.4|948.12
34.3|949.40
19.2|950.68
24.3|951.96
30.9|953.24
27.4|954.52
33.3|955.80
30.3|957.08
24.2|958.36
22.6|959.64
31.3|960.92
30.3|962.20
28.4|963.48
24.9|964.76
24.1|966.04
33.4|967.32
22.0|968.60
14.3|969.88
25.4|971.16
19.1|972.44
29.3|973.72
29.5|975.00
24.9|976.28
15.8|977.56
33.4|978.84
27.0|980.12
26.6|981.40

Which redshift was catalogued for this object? 0.251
